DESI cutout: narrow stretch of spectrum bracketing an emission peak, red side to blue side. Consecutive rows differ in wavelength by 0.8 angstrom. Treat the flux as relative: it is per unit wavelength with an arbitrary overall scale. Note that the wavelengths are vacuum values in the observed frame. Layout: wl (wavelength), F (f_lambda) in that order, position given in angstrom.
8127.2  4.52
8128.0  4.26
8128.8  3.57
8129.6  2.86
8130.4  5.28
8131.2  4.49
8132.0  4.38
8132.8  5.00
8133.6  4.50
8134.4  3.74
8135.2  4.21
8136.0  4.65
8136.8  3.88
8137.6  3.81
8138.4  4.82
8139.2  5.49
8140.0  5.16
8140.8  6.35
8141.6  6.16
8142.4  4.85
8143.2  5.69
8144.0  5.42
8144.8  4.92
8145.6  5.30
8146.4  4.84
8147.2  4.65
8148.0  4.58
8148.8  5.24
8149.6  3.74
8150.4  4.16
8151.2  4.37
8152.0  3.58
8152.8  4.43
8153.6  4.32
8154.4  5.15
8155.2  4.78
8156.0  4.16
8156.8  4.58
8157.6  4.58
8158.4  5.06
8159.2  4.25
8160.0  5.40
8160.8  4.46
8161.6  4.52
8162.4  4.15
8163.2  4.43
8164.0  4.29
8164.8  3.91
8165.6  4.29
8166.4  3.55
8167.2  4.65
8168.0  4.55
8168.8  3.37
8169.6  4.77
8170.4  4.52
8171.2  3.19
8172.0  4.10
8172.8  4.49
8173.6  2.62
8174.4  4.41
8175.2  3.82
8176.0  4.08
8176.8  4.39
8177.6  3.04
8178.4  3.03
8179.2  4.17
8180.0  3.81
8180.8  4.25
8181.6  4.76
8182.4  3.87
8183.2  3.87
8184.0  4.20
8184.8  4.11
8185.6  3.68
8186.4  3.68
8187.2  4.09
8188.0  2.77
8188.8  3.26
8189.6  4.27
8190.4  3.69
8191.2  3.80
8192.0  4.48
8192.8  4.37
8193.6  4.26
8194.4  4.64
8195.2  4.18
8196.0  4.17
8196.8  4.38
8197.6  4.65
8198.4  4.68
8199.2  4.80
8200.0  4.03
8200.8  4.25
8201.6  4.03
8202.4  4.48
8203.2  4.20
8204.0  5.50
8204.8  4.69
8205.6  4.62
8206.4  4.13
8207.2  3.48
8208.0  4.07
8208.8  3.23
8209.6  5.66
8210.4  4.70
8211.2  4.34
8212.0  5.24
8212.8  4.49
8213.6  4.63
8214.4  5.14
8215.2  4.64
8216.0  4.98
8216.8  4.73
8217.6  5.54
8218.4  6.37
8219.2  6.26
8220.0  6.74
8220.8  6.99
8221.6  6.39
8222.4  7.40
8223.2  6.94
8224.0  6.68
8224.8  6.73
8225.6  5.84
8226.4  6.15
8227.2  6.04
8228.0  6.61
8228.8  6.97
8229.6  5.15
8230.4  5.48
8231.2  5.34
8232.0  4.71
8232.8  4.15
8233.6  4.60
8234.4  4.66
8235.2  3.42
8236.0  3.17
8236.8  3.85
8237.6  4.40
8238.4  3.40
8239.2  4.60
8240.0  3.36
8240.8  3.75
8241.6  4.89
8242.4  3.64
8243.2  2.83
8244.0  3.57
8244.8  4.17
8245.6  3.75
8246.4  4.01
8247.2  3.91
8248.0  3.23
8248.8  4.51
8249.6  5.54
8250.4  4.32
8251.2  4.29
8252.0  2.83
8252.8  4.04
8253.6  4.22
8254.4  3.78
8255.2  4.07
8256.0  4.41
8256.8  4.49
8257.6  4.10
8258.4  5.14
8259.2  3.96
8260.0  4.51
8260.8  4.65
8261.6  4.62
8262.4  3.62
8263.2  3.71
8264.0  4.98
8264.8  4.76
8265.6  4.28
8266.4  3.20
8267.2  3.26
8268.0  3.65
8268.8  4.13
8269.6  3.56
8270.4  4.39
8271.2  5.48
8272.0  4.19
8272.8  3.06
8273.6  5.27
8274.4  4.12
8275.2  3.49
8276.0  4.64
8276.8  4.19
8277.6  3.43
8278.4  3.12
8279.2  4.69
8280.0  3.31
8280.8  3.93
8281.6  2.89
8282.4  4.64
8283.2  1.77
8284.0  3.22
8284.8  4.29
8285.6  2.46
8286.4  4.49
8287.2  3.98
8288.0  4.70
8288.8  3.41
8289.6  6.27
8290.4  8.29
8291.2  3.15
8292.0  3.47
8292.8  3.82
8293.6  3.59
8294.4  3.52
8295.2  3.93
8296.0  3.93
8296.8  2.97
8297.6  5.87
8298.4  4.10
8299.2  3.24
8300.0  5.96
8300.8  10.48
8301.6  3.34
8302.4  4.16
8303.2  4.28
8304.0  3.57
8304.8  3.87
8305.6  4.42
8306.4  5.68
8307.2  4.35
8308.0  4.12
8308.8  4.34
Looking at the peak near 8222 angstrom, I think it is [O III] 5007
